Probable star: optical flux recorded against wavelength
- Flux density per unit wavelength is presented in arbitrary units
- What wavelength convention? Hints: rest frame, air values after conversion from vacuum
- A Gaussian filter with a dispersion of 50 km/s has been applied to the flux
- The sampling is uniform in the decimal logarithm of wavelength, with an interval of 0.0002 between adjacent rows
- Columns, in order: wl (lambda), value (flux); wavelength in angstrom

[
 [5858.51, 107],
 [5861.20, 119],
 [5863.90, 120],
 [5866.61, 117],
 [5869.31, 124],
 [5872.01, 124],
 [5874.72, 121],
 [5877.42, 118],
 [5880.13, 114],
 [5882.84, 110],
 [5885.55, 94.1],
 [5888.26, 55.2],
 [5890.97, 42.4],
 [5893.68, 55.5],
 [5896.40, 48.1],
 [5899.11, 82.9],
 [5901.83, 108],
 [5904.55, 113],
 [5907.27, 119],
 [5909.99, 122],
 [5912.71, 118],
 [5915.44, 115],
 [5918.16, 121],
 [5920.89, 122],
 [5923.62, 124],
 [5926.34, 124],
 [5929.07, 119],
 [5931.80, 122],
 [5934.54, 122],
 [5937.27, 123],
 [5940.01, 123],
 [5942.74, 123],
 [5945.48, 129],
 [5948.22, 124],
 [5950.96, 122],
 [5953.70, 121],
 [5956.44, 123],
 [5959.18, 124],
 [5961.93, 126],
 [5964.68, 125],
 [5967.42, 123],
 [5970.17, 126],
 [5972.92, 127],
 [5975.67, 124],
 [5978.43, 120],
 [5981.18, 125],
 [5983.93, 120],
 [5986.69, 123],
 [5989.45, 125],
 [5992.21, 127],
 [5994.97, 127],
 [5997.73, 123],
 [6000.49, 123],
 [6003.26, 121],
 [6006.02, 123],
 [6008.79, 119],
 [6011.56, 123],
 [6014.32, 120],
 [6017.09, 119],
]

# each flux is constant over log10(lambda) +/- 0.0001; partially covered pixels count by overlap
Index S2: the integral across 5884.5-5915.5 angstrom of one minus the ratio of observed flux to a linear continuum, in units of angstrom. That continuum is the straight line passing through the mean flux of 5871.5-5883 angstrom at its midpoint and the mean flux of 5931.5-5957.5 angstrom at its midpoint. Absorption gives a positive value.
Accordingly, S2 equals 8.1 angstrom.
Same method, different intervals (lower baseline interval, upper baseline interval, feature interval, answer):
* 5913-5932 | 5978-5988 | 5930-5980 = -0.9 angstrom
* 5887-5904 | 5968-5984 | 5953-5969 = -1.5 angstrom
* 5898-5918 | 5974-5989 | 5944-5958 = -0.7 angstrom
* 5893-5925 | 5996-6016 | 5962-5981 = -1.4 angstrom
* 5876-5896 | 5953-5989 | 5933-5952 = -2.4 angstrom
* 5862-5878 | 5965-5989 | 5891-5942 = 5.7 angstrom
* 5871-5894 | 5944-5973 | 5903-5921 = -2.1 angstrom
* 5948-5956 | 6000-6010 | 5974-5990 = -0.1 angstrom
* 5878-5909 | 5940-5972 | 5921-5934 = -1.8 angstrom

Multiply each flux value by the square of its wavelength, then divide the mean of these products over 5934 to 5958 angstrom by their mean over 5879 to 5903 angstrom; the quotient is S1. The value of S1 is 1.61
